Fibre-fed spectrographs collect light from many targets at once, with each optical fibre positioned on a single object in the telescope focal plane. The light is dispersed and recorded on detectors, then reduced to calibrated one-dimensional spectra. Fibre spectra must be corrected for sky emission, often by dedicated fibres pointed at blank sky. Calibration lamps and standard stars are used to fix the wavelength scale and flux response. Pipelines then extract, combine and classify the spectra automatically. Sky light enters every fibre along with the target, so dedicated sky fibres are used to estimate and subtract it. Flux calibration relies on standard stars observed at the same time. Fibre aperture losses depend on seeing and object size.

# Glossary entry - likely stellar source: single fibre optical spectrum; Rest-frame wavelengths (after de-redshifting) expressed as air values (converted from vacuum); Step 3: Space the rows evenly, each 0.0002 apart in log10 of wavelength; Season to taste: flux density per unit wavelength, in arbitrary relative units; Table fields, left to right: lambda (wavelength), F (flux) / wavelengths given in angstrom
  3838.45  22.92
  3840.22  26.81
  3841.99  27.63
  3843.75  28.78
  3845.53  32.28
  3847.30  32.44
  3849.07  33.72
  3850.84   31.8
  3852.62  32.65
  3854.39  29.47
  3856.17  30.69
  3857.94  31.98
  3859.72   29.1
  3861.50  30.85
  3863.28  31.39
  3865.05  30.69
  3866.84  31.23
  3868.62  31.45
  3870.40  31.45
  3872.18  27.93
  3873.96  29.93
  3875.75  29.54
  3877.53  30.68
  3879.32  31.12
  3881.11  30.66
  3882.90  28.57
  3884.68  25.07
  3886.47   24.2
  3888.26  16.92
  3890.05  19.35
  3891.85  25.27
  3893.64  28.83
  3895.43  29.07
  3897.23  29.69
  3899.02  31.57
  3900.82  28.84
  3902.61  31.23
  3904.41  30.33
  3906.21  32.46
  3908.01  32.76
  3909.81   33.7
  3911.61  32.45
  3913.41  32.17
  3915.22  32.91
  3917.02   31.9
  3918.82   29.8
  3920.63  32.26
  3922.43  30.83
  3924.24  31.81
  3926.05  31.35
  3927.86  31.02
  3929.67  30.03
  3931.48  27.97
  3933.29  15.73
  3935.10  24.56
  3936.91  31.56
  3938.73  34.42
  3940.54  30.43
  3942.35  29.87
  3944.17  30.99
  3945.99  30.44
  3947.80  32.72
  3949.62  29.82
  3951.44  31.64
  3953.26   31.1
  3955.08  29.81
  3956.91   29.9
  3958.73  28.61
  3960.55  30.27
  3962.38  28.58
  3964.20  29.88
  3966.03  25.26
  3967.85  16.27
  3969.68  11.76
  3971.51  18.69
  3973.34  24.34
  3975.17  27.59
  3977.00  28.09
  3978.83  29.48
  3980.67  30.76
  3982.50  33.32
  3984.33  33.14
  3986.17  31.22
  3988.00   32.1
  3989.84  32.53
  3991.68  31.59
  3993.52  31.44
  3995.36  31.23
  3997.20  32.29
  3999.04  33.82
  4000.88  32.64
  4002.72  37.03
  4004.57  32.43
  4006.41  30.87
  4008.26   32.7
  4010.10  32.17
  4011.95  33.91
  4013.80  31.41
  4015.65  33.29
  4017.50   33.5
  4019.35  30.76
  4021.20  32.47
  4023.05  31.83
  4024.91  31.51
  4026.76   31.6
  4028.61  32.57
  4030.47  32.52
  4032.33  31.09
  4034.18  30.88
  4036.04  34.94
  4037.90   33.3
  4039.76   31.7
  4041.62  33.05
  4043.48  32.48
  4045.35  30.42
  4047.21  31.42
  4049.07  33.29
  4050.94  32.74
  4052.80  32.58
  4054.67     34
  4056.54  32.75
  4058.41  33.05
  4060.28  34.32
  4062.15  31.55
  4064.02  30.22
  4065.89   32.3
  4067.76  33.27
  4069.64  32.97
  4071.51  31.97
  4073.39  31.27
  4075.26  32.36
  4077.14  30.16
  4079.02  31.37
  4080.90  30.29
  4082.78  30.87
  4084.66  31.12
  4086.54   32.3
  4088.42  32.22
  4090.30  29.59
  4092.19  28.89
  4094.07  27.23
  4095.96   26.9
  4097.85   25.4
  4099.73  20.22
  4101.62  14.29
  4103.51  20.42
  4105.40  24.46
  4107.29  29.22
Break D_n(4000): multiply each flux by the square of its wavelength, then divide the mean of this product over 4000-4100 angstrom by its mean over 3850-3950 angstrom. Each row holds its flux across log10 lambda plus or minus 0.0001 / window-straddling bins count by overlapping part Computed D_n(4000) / 1.15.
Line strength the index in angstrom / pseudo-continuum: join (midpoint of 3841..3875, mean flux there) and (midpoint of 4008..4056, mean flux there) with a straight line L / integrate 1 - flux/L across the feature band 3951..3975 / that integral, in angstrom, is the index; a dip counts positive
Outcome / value 4.51 angstrom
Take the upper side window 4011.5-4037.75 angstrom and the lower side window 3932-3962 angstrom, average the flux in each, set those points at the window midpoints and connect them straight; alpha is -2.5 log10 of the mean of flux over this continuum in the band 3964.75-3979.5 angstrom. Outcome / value 0.31 mag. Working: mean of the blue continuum 29.5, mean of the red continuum 32.3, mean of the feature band 22.8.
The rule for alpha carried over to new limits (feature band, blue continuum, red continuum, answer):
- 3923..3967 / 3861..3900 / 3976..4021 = 0.04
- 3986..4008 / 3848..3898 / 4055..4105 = -0.11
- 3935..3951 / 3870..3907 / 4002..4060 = -0.04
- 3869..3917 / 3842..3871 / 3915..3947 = 0.05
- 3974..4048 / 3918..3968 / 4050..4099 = -0.06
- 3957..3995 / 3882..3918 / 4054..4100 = 0.07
